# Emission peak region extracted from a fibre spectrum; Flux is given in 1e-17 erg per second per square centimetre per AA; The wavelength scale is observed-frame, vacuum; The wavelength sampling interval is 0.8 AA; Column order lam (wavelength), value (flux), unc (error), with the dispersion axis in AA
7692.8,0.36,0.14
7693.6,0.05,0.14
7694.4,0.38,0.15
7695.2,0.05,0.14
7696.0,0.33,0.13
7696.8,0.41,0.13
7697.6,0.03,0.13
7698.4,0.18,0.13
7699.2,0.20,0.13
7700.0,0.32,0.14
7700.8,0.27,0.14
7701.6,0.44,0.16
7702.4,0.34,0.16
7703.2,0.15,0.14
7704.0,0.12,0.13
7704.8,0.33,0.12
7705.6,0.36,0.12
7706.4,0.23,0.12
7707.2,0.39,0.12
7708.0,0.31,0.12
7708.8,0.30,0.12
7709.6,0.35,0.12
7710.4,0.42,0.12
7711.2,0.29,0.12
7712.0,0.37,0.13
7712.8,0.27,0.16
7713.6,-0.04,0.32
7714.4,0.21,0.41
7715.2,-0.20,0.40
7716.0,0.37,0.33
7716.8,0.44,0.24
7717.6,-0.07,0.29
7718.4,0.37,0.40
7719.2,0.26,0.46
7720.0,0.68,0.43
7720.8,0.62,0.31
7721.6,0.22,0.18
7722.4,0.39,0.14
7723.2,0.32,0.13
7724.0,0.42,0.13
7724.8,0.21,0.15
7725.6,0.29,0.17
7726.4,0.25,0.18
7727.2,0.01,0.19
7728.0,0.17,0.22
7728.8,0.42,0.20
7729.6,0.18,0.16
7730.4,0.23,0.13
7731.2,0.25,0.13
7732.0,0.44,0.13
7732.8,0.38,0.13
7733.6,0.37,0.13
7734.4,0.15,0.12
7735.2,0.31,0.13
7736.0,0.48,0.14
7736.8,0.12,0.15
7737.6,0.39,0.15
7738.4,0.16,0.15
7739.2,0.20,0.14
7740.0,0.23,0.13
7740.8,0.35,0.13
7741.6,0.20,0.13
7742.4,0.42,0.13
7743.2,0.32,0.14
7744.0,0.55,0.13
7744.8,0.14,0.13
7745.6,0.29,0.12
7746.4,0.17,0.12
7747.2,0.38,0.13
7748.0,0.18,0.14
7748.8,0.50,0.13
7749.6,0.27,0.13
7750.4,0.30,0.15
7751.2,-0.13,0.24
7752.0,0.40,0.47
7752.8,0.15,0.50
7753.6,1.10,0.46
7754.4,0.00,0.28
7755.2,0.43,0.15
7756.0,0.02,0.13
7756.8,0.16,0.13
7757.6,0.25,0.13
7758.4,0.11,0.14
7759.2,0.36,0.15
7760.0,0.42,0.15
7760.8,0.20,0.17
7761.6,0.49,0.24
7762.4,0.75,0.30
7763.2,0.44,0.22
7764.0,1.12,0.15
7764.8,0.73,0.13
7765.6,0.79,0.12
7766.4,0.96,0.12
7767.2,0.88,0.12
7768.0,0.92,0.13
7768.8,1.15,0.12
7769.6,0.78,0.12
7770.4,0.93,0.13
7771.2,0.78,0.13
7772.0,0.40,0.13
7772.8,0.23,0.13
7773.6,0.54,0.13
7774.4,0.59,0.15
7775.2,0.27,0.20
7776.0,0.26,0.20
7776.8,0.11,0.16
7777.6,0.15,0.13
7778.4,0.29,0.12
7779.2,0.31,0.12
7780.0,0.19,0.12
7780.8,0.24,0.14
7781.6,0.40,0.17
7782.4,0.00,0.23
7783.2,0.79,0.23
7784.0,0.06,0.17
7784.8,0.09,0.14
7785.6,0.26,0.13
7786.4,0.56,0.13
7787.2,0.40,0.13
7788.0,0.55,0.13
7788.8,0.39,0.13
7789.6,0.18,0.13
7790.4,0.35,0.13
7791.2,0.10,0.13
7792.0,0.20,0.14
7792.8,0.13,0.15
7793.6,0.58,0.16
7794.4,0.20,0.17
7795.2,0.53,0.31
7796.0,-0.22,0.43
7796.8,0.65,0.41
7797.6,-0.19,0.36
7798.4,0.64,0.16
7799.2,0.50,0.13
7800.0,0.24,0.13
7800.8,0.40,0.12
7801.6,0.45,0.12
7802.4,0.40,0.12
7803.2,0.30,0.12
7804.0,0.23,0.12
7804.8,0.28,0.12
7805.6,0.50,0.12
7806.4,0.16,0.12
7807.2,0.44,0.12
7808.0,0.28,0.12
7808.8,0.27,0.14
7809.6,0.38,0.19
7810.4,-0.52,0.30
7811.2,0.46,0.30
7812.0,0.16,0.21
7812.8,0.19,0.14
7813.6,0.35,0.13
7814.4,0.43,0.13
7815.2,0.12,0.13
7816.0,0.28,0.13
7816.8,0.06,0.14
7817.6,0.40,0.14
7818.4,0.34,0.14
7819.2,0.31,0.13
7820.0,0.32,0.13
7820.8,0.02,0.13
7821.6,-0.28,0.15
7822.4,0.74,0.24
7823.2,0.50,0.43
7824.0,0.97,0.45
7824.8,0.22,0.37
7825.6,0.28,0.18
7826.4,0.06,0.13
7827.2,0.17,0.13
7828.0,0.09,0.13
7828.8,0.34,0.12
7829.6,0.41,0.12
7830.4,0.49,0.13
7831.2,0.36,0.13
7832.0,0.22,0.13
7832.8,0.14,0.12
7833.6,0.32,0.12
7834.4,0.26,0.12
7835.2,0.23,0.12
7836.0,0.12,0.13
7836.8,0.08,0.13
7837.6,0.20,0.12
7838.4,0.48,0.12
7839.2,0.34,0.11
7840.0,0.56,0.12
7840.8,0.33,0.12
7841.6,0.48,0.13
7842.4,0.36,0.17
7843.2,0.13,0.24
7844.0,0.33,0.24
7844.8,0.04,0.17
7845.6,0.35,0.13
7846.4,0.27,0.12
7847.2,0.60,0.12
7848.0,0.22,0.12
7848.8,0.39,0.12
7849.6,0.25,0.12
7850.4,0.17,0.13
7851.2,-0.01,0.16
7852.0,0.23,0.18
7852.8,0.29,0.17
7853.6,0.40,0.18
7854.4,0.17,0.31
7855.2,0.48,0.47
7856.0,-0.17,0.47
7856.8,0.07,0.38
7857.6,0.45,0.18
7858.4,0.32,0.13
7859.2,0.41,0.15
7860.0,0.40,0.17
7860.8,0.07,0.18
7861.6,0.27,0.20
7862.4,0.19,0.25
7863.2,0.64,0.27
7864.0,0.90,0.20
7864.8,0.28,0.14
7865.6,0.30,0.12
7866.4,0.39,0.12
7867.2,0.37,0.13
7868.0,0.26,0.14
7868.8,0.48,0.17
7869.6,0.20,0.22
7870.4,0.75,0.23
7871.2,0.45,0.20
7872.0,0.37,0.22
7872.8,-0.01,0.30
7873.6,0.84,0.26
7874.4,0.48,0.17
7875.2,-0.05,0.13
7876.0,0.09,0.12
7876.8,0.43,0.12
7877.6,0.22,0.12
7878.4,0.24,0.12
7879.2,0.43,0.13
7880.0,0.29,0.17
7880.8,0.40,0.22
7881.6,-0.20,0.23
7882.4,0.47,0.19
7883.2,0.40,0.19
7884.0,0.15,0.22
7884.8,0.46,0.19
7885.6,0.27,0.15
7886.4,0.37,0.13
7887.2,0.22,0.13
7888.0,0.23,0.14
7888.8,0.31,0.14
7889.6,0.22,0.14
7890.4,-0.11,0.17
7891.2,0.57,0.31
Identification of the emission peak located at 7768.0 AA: H-gamma 4340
